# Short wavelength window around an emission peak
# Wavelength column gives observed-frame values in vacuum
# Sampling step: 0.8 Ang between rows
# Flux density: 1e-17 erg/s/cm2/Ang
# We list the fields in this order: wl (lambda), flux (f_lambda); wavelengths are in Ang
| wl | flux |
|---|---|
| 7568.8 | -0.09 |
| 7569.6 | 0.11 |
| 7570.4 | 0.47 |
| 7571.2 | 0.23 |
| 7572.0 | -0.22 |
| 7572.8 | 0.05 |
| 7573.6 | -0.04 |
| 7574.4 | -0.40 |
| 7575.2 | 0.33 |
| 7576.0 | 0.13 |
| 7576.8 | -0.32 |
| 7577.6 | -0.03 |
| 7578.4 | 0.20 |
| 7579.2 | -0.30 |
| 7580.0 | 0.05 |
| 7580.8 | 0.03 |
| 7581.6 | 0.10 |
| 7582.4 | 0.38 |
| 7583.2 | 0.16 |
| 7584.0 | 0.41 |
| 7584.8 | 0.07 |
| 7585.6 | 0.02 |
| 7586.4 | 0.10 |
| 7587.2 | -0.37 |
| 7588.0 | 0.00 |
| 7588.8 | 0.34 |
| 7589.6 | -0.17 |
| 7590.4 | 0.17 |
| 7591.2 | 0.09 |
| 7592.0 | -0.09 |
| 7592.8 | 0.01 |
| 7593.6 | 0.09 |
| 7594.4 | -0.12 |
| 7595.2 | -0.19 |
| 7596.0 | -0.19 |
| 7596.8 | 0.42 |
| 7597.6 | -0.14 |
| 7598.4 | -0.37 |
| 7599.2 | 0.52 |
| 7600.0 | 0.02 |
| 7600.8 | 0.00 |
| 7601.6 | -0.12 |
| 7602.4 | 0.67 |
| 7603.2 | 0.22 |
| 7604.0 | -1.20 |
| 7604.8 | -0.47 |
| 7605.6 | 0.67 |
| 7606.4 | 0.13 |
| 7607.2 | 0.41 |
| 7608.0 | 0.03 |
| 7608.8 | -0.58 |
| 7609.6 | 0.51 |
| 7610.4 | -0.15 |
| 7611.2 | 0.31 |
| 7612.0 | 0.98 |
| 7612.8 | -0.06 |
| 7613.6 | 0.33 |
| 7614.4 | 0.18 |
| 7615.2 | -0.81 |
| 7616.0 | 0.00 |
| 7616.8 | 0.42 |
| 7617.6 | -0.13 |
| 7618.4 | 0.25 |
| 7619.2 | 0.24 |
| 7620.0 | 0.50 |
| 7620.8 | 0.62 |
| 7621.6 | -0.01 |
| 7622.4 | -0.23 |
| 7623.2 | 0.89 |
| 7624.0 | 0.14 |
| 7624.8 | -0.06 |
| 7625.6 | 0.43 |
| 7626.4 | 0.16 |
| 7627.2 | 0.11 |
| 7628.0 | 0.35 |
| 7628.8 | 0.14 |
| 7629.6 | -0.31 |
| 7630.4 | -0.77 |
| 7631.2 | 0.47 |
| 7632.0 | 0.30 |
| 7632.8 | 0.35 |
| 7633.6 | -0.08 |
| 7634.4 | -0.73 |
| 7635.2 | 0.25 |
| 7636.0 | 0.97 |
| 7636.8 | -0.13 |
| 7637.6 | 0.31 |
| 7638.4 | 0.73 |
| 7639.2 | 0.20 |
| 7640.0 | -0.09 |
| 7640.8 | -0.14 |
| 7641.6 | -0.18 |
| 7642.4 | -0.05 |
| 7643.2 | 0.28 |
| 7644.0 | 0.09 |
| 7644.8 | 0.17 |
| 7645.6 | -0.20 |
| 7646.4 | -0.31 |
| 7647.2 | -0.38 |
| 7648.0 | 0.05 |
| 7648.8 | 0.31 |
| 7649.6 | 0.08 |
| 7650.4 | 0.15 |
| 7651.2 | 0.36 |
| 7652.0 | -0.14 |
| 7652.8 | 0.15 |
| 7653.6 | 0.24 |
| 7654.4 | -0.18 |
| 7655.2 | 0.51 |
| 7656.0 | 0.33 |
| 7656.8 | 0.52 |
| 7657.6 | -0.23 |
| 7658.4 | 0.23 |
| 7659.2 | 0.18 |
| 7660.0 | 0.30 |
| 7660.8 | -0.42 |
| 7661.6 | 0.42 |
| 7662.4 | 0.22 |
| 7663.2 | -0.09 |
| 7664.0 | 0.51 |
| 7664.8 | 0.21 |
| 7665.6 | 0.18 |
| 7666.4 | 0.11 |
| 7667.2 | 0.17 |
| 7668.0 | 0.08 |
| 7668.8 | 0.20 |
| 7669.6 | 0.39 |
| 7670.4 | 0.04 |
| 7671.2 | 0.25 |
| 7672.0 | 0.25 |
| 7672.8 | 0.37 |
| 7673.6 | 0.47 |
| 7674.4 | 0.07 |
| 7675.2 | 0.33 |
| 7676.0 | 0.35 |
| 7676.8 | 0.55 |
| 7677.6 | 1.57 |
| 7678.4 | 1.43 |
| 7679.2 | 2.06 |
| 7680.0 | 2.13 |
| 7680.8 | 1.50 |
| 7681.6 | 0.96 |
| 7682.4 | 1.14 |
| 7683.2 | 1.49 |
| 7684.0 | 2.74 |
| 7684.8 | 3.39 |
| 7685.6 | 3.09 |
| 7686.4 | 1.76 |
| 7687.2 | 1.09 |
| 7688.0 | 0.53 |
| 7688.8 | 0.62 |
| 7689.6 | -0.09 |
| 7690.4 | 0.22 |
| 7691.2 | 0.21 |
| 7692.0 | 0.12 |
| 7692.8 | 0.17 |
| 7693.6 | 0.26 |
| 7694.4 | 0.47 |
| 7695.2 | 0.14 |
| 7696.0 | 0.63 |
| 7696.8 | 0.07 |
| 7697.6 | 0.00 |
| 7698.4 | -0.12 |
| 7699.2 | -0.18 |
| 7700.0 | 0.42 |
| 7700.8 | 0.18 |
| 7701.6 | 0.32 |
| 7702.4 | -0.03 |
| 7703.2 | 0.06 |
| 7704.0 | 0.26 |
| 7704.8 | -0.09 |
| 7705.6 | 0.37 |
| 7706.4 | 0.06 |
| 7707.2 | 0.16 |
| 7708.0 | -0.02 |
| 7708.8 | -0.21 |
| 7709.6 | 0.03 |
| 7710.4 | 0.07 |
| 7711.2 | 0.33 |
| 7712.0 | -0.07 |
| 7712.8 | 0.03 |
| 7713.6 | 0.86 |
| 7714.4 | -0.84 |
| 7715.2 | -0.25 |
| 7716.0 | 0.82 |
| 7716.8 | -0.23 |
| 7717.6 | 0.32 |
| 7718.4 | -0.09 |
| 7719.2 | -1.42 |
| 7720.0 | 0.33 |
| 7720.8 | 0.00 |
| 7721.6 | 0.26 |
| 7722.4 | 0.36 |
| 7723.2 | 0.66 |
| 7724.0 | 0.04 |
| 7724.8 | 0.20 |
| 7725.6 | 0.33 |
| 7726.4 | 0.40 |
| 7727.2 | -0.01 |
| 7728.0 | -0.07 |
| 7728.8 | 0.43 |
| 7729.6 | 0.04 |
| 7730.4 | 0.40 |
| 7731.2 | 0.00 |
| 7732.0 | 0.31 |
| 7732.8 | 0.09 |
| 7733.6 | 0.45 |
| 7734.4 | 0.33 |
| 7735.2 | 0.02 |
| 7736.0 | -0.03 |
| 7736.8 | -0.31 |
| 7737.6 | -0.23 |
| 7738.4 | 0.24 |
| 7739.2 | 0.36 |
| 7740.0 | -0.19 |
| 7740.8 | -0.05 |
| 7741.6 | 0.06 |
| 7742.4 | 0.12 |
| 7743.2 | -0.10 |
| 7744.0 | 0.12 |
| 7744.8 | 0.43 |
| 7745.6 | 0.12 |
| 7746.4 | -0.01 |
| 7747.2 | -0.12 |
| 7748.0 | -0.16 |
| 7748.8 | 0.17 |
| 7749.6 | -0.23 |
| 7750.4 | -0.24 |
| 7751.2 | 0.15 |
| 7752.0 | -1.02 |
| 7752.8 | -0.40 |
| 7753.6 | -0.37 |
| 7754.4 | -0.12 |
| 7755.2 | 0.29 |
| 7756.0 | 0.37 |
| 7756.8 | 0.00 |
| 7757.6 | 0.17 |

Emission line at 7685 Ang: [O II] 3727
